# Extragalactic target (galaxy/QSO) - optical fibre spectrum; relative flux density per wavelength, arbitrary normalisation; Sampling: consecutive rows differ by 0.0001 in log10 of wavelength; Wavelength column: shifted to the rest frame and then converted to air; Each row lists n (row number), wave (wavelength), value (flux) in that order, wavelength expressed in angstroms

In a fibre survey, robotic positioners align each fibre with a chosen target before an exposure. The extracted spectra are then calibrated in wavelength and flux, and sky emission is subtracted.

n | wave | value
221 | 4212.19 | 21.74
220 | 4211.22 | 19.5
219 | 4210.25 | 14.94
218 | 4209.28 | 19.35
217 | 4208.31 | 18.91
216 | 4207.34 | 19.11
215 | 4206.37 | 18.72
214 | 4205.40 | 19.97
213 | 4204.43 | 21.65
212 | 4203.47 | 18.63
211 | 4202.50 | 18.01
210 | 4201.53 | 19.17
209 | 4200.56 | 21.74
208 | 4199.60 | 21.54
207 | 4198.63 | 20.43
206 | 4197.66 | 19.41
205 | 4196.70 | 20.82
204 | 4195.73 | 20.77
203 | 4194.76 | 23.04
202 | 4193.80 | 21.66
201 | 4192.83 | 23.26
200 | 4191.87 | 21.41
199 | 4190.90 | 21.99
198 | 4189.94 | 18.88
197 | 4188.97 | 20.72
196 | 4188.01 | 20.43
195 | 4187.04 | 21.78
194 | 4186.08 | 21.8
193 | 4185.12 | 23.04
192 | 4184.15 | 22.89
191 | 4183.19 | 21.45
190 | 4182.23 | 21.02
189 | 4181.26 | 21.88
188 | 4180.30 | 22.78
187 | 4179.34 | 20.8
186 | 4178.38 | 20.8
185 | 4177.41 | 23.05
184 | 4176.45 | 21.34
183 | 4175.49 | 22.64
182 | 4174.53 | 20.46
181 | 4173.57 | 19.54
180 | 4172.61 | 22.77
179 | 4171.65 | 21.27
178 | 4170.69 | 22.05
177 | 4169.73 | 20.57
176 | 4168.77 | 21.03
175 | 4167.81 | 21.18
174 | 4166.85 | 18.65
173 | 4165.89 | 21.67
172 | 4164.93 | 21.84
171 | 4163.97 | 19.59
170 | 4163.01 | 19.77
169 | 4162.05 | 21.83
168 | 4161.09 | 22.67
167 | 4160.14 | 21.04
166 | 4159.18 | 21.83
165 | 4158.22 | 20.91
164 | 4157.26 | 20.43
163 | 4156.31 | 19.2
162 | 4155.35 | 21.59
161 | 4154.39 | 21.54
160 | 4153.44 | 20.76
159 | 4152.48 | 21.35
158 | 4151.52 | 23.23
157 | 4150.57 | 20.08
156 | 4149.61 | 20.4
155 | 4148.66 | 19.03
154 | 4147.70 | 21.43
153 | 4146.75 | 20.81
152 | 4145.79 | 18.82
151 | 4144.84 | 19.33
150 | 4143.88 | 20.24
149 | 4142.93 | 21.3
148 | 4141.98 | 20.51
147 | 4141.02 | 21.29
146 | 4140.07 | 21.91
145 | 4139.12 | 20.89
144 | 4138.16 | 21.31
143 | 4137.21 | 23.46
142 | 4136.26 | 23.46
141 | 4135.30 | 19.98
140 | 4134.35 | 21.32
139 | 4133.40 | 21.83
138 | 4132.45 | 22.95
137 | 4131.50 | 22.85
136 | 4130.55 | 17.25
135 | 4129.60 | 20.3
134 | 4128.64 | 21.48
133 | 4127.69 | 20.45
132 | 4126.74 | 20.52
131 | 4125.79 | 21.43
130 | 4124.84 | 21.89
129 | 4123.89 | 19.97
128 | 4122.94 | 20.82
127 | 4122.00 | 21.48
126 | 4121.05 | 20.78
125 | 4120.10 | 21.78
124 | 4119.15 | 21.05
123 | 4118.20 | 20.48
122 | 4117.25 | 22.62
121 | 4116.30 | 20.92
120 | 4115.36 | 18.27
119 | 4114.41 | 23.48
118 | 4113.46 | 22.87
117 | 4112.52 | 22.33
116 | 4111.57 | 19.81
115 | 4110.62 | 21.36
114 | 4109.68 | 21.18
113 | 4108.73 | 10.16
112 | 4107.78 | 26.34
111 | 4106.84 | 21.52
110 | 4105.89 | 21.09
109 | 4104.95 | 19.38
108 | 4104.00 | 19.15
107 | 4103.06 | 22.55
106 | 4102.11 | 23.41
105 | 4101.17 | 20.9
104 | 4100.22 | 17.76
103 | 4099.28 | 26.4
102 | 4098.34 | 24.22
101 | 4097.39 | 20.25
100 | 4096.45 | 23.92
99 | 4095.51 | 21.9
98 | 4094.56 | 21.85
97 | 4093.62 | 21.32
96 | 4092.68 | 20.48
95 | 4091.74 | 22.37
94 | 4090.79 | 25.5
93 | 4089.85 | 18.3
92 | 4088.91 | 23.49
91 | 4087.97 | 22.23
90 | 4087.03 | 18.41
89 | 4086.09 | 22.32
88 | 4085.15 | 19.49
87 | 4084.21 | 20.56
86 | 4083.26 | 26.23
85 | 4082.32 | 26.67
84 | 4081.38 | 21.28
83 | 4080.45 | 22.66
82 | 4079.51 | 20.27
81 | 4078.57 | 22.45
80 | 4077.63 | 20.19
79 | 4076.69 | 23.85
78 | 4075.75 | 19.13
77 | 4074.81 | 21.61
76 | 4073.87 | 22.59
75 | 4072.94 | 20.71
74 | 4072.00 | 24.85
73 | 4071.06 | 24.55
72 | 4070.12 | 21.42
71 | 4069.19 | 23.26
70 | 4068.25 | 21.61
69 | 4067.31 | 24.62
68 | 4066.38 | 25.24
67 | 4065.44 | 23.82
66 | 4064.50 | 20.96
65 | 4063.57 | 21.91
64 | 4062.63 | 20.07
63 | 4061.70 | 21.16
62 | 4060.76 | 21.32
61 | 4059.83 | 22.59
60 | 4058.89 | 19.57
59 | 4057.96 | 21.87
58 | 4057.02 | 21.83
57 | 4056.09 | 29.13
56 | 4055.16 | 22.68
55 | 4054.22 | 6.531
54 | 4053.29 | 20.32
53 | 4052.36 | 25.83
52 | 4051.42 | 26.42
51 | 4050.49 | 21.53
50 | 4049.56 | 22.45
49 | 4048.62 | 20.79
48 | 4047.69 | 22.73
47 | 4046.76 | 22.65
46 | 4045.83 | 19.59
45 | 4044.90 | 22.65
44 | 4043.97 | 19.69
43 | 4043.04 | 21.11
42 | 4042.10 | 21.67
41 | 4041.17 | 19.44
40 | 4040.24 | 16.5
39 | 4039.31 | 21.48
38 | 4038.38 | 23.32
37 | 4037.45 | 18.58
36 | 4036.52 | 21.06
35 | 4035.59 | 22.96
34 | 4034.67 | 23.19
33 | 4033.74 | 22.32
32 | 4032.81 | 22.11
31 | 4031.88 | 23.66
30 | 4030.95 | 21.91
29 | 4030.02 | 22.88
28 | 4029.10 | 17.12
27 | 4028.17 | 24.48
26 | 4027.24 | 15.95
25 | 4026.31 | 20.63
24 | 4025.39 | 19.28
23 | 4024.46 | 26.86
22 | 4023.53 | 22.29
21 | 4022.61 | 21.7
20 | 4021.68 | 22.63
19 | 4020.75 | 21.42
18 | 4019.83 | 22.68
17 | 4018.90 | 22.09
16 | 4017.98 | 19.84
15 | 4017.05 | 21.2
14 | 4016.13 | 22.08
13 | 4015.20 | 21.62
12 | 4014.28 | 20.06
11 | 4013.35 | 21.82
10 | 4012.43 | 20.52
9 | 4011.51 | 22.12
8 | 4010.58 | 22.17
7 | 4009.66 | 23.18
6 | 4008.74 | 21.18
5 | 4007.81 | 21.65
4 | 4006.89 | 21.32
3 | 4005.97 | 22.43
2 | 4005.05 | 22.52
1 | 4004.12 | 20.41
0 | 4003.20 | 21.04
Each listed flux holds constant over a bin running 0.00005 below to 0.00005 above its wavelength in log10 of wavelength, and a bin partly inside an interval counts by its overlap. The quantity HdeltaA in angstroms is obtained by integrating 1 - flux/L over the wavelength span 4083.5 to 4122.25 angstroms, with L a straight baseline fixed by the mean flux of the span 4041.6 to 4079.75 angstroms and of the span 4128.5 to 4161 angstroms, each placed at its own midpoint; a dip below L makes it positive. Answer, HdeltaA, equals 0.2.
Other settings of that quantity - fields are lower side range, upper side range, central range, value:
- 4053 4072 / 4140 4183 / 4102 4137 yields 0.53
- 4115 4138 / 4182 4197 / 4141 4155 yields 0.42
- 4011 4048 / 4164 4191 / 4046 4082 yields -1.07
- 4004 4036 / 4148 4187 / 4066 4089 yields -0.86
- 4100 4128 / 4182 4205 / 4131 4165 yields -0.25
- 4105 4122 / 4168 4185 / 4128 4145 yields -0.06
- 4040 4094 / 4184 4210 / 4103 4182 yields 0.35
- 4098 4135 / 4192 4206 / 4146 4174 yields -0.05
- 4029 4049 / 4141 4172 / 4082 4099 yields -0.88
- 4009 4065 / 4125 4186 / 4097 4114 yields 0.11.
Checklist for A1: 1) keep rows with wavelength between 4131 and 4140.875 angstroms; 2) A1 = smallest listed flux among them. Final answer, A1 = 19.98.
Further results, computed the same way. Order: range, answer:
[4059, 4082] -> 19.13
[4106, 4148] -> 10.16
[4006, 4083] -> 6.531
